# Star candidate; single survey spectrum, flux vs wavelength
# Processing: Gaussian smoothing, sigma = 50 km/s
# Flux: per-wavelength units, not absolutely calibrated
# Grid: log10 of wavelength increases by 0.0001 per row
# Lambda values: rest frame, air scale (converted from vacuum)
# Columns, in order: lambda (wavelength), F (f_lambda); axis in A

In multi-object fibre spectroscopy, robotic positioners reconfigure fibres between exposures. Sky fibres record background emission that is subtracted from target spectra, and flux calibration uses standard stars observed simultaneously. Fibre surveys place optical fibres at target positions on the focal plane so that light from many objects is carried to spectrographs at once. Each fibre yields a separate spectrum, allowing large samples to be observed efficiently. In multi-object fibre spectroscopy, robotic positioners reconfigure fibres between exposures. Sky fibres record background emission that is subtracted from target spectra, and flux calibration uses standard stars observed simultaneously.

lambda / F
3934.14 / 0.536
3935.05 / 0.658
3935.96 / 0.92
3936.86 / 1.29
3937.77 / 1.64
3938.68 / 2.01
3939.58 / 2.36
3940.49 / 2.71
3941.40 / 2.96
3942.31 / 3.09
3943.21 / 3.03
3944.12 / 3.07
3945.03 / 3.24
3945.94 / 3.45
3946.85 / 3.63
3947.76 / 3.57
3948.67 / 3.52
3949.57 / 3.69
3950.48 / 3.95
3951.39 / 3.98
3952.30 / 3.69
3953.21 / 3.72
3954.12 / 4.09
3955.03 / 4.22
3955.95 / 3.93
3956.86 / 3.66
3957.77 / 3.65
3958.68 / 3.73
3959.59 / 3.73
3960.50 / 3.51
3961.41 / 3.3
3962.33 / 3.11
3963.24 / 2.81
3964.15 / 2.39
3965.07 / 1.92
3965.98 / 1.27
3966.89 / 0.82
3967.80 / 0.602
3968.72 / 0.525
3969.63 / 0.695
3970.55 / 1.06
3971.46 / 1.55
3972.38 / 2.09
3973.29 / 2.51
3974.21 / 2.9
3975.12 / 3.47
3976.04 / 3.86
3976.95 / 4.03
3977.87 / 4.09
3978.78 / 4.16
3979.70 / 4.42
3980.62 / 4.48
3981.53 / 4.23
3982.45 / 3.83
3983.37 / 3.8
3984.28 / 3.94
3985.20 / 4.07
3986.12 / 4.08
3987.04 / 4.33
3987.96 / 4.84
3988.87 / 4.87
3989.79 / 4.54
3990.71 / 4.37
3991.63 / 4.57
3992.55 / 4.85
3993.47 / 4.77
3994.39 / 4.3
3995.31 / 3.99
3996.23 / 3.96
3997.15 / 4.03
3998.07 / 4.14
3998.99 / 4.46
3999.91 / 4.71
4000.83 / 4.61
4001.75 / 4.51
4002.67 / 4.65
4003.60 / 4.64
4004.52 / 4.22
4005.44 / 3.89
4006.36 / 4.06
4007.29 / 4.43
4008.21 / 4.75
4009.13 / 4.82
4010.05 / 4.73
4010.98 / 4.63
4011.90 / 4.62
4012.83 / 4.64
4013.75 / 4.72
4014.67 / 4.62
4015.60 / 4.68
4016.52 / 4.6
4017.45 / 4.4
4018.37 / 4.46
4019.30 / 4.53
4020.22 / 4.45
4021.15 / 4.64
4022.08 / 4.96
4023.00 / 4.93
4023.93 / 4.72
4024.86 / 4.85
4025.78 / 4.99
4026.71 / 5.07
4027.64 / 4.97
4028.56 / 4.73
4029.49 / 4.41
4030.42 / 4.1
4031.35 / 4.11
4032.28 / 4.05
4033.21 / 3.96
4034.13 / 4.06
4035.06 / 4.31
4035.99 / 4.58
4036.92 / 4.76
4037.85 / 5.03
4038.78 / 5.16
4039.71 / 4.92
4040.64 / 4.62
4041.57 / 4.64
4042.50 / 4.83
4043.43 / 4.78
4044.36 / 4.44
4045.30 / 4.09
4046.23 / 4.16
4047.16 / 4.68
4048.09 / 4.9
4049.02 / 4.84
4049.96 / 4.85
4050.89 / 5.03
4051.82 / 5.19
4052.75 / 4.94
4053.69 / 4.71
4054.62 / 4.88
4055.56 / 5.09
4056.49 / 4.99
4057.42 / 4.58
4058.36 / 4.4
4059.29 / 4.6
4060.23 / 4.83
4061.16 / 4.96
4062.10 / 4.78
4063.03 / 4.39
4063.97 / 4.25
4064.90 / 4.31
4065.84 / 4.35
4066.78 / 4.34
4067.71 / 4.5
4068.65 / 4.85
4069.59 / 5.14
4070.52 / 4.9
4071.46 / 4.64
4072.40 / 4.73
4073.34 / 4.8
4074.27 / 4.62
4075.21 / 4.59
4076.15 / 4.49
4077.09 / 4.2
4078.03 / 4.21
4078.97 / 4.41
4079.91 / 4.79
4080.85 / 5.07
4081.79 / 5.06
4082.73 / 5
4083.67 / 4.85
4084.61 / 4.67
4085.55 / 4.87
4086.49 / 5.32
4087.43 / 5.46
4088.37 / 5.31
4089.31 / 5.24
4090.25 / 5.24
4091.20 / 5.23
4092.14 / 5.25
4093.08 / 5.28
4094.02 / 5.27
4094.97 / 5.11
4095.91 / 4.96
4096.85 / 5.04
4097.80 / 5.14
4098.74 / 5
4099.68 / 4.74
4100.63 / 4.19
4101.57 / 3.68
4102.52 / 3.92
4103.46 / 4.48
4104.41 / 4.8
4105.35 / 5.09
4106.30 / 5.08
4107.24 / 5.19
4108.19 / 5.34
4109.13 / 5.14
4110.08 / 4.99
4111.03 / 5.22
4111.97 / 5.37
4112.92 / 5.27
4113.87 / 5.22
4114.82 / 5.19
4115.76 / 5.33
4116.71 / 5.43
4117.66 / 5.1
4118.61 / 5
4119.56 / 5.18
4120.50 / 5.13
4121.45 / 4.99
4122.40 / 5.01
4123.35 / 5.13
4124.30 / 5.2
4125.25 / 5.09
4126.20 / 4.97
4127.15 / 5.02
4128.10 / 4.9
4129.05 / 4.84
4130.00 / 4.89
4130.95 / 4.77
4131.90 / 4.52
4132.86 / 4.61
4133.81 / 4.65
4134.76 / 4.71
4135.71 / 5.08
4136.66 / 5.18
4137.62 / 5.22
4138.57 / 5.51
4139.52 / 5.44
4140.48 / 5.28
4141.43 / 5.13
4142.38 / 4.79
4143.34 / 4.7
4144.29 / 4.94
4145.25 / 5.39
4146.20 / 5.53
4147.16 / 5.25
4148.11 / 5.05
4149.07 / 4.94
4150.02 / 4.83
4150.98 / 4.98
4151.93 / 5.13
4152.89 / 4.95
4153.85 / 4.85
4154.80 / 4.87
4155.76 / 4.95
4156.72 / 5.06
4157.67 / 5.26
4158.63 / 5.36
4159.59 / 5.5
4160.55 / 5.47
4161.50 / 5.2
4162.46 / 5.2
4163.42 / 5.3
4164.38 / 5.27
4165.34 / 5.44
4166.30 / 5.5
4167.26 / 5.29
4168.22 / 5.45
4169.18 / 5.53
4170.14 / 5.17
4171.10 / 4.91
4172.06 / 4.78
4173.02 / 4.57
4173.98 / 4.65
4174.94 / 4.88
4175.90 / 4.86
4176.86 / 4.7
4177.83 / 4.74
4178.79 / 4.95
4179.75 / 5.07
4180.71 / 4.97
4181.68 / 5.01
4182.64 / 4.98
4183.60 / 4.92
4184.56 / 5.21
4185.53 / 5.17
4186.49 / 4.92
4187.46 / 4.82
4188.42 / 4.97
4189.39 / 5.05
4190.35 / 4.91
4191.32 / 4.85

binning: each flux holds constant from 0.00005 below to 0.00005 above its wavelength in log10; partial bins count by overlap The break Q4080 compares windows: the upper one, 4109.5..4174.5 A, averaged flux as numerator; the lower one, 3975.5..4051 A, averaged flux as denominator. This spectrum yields 1.13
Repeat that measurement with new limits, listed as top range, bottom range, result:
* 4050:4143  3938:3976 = 1.72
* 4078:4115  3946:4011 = 1.36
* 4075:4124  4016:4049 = 1.08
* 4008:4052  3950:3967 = 1.41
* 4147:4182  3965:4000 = 1.46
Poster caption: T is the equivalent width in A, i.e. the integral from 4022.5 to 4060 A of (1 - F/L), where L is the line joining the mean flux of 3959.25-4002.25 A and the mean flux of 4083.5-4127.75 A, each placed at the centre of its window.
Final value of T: -4.0 A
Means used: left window 3.47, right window 5.04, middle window 4.68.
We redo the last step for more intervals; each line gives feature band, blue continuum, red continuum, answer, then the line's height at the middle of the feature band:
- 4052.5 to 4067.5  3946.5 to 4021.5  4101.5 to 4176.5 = -0.8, 4.42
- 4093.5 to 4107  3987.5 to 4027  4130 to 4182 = 0.3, 4.87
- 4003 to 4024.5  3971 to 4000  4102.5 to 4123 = -1.7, 4.24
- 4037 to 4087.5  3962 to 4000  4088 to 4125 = -3.1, 4.46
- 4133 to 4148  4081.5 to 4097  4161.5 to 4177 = 0.0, 5.11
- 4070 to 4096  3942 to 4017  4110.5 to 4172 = -1.7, 4.61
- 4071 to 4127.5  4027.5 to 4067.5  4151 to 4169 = -0.7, 4.9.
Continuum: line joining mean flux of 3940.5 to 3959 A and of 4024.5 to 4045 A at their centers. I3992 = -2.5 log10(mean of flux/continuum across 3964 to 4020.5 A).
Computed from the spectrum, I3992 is 0.08 mag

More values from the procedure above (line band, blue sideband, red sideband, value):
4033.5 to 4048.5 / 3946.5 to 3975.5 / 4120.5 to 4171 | -0.20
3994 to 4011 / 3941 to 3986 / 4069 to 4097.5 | -0.17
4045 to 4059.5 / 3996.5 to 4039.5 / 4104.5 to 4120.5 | 0.01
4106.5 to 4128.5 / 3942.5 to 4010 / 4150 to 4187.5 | -0.10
